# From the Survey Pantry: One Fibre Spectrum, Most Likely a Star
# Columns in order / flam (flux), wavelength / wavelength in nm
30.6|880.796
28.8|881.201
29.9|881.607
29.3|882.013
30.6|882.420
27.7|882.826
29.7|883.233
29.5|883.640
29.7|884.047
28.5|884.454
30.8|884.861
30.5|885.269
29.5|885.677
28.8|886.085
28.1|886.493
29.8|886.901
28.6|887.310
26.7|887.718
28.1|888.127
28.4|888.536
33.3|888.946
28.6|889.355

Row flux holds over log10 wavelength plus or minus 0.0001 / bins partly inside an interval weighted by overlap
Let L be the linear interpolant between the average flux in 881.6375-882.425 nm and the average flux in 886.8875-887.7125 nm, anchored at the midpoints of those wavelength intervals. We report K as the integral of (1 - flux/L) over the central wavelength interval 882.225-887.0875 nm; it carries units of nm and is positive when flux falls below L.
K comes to -0.05 nm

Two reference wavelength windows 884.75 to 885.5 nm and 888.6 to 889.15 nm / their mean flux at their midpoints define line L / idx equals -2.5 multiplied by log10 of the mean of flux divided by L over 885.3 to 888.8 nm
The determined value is 0.09 mag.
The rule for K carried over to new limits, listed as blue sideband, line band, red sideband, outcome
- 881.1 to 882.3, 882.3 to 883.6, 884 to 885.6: 0.02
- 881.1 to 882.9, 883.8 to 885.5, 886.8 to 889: -0.04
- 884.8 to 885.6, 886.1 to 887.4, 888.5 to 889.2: 0.08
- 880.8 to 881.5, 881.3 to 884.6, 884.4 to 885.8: 0.04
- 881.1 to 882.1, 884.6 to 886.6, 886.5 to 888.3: -0.07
